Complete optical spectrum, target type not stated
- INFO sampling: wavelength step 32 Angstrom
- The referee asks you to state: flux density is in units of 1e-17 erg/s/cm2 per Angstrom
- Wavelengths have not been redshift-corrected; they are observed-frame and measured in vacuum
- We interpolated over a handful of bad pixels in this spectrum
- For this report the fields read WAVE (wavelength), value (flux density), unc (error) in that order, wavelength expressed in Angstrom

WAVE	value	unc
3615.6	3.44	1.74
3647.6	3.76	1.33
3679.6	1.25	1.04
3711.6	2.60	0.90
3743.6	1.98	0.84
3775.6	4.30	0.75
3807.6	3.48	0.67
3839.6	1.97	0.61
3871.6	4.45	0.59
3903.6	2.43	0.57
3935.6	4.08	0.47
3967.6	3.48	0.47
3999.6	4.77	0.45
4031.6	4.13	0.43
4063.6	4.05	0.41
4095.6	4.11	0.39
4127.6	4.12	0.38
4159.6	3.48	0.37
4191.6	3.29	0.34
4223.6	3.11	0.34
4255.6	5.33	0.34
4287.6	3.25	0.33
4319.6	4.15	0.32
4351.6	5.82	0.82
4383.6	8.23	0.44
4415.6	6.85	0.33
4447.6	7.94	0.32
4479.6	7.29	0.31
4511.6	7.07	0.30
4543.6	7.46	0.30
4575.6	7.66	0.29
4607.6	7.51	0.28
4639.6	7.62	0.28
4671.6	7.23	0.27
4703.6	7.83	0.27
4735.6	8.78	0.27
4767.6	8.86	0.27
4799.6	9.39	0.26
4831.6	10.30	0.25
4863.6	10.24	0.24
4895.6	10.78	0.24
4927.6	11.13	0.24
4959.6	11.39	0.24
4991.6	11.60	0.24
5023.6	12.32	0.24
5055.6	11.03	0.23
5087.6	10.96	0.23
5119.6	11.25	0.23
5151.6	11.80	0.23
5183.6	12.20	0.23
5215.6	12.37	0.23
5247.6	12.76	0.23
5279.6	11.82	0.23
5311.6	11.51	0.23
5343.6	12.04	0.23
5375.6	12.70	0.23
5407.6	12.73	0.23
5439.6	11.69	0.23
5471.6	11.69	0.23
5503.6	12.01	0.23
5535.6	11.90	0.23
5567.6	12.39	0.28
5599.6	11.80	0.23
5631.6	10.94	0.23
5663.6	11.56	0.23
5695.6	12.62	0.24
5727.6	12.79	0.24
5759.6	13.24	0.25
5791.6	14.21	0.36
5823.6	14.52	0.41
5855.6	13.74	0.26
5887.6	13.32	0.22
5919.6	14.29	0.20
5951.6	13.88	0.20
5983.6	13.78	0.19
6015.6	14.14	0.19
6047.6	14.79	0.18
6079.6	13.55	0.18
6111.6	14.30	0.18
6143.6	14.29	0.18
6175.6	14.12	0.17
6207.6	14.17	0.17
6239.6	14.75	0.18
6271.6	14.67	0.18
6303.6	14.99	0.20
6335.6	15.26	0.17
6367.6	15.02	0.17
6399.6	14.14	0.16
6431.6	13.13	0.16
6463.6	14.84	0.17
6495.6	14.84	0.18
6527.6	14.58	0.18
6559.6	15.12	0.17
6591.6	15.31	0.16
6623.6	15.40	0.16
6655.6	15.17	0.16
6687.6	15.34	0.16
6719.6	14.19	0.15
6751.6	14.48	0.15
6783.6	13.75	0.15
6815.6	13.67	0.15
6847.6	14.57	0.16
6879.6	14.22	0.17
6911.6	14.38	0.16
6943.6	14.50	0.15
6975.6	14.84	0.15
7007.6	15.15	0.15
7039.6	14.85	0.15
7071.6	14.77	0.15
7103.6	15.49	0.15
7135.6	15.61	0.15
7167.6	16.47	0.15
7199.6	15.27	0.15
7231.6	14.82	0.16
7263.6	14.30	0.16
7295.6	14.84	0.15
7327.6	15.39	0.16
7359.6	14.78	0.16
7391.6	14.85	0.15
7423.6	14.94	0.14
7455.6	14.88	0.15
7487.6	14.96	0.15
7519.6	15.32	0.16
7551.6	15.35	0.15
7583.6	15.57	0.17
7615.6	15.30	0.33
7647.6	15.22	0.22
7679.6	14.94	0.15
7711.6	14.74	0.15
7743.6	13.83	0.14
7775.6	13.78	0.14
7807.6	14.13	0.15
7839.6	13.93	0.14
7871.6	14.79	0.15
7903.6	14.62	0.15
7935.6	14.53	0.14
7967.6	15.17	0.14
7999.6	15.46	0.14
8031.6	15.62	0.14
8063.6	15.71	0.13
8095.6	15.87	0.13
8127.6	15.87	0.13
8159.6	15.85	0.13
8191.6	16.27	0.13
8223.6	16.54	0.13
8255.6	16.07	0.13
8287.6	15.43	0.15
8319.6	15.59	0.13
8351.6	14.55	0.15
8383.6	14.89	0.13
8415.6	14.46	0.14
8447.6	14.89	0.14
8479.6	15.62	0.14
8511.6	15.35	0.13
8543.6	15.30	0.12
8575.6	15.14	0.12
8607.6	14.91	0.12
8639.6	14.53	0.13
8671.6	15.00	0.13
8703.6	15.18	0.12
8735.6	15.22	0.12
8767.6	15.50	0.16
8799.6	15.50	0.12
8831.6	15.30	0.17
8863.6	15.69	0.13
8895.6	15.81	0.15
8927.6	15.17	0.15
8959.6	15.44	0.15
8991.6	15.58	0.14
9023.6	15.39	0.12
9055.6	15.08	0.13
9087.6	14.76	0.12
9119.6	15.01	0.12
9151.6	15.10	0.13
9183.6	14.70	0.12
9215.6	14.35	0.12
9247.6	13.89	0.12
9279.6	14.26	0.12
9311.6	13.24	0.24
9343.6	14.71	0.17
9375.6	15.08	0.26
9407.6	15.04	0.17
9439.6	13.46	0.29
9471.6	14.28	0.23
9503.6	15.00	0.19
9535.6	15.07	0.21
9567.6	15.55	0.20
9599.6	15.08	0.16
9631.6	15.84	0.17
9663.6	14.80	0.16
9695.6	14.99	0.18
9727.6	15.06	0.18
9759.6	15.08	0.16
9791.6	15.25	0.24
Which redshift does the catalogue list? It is 0.089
